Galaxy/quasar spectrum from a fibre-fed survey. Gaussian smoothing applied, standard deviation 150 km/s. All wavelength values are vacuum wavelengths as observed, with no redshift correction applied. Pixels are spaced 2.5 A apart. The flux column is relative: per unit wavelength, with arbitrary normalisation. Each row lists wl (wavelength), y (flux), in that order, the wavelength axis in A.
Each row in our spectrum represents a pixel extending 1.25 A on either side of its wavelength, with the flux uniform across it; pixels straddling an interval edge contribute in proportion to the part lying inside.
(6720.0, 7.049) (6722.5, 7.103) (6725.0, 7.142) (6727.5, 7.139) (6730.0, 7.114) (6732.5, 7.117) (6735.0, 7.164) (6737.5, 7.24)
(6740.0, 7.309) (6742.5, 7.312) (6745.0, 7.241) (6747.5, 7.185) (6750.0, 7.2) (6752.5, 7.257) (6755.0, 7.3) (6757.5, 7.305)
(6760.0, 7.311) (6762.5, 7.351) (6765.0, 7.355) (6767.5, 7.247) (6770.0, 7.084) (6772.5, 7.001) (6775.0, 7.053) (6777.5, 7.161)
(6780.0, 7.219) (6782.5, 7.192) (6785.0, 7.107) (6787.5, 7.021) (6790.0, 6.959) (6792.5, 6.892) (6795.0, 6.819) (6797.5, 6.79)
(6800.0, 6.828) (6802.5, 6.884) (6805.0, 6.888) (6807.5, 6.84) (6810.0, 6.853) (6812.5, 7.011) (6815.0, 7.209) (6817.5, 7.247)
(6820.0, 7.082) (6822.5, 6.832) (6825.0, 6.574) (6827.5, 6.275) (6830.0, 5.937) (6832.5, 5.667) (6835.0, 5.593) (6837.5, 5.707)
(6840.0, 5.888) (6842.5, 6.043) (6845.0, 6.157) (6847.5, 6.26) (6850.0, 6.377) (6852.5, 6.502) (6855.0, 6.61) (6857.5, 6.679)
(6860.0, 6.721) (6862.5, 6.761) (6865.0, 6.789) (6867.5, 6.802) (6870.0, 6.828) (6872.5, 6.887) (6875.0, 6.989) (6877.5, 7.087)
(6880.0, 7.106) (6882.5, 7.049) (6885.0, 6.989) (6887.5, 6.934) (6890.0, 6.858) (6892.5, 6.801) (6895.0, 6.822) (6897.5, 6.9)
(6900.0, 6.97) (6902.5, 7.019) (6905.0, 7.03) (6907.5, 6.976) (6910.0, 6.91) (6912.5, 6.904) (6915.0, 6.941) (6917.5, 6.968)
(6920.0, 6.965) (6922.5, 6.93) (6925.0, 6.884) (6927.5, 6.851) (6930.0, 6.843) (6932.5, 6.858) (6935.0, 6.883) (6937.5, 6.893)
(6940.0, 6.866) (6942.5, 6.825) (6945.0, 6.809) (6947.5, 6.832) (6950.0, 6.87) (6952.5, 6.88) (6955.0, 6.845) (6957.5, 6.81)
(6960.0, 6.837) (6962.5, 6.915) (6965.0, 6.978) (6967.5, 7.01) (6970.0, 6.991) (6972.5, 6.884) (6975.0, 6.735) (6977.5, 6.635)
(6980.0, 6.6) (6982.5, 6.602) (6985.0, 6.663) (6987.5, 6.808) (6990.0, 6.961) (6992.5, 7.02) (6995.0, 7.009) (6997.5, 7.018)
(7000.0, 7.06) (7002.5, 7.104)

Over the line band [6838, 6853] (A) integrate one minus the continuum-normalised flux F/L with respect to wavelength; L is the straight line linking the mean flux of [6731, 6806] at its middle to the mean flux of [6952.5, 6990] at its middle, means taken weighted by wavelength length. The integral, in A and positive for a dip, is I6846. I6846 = 1.8 A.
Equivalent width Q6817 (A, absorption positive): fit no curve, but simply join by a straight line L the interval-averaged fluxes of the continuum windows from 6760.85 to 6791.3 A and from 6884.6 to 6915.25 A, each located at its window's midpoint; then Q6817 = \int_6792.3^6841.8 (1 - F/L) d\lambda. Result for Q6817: 3.48 A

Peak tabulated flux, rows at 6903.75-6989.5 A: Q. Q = 7.03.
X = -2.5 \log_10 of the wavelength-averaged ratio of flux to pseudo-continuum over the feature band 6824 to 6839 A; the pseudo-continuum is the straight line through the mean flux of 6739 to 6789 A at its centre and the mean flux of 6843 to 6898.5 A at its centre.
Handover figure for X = 0.17 mag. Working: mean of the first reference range 7.21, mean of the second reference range 6.76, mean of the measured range 5.95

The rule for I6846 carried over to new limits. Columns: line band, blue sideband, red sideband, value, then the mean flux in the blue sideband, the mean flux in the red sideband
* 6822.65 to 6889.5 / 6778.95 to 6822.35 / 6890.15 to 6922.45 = 4.22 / 6.99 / 6.93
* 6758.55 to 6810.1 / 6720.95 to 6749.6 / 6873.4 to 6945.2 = 0.49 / 7.19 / 6.93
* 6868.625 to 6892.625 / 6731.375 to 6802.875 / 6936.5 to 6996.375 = 0.04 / 7.14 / 6.85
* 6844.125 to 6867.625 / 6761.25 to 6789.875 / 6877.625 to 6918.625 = 1.54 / 7.15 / 6.95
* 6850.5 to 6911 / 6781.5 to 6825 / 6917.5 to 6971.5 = 0.42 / 6.96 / 6.89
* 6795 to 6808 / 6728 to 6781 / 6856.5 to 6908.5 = 0.47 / 7.21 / 6.91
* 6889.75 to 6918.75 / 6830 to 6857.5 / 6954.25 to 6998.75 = -2.18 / 6.1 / 6.85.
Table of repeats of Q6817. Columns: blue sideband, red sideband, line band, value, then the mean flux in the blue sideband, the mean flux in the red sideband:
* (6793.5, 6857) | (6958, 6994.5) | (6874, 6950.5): -2.5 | 6.52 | 6.83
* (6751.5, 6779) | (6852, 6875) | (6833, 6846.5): 2.0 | 7.22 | 6.75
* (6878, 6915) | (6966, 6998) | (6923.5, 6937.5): 0.1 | 6.95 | 6.84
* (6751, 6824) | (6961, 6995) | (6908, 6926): 0.0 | 7.07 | 6.84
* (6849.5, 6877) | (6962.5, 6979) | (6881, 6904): -0.5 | 6.74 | 6.87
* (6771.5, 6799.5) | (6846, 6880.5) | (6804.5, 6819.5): -0.2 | 7.01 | 6.73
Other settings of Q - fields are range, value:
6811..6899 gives 7.247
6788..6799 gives 6.959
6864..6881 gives 7.106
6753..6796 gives 7.355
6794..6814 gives 7.011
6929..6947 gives 6.893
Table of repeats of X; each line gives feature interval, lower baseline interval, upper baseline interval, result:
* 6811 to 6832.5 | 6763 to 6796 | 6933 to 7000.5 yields 0.053 mag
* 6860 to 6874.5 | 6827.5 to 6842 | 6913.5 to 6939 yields -0.102 mag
